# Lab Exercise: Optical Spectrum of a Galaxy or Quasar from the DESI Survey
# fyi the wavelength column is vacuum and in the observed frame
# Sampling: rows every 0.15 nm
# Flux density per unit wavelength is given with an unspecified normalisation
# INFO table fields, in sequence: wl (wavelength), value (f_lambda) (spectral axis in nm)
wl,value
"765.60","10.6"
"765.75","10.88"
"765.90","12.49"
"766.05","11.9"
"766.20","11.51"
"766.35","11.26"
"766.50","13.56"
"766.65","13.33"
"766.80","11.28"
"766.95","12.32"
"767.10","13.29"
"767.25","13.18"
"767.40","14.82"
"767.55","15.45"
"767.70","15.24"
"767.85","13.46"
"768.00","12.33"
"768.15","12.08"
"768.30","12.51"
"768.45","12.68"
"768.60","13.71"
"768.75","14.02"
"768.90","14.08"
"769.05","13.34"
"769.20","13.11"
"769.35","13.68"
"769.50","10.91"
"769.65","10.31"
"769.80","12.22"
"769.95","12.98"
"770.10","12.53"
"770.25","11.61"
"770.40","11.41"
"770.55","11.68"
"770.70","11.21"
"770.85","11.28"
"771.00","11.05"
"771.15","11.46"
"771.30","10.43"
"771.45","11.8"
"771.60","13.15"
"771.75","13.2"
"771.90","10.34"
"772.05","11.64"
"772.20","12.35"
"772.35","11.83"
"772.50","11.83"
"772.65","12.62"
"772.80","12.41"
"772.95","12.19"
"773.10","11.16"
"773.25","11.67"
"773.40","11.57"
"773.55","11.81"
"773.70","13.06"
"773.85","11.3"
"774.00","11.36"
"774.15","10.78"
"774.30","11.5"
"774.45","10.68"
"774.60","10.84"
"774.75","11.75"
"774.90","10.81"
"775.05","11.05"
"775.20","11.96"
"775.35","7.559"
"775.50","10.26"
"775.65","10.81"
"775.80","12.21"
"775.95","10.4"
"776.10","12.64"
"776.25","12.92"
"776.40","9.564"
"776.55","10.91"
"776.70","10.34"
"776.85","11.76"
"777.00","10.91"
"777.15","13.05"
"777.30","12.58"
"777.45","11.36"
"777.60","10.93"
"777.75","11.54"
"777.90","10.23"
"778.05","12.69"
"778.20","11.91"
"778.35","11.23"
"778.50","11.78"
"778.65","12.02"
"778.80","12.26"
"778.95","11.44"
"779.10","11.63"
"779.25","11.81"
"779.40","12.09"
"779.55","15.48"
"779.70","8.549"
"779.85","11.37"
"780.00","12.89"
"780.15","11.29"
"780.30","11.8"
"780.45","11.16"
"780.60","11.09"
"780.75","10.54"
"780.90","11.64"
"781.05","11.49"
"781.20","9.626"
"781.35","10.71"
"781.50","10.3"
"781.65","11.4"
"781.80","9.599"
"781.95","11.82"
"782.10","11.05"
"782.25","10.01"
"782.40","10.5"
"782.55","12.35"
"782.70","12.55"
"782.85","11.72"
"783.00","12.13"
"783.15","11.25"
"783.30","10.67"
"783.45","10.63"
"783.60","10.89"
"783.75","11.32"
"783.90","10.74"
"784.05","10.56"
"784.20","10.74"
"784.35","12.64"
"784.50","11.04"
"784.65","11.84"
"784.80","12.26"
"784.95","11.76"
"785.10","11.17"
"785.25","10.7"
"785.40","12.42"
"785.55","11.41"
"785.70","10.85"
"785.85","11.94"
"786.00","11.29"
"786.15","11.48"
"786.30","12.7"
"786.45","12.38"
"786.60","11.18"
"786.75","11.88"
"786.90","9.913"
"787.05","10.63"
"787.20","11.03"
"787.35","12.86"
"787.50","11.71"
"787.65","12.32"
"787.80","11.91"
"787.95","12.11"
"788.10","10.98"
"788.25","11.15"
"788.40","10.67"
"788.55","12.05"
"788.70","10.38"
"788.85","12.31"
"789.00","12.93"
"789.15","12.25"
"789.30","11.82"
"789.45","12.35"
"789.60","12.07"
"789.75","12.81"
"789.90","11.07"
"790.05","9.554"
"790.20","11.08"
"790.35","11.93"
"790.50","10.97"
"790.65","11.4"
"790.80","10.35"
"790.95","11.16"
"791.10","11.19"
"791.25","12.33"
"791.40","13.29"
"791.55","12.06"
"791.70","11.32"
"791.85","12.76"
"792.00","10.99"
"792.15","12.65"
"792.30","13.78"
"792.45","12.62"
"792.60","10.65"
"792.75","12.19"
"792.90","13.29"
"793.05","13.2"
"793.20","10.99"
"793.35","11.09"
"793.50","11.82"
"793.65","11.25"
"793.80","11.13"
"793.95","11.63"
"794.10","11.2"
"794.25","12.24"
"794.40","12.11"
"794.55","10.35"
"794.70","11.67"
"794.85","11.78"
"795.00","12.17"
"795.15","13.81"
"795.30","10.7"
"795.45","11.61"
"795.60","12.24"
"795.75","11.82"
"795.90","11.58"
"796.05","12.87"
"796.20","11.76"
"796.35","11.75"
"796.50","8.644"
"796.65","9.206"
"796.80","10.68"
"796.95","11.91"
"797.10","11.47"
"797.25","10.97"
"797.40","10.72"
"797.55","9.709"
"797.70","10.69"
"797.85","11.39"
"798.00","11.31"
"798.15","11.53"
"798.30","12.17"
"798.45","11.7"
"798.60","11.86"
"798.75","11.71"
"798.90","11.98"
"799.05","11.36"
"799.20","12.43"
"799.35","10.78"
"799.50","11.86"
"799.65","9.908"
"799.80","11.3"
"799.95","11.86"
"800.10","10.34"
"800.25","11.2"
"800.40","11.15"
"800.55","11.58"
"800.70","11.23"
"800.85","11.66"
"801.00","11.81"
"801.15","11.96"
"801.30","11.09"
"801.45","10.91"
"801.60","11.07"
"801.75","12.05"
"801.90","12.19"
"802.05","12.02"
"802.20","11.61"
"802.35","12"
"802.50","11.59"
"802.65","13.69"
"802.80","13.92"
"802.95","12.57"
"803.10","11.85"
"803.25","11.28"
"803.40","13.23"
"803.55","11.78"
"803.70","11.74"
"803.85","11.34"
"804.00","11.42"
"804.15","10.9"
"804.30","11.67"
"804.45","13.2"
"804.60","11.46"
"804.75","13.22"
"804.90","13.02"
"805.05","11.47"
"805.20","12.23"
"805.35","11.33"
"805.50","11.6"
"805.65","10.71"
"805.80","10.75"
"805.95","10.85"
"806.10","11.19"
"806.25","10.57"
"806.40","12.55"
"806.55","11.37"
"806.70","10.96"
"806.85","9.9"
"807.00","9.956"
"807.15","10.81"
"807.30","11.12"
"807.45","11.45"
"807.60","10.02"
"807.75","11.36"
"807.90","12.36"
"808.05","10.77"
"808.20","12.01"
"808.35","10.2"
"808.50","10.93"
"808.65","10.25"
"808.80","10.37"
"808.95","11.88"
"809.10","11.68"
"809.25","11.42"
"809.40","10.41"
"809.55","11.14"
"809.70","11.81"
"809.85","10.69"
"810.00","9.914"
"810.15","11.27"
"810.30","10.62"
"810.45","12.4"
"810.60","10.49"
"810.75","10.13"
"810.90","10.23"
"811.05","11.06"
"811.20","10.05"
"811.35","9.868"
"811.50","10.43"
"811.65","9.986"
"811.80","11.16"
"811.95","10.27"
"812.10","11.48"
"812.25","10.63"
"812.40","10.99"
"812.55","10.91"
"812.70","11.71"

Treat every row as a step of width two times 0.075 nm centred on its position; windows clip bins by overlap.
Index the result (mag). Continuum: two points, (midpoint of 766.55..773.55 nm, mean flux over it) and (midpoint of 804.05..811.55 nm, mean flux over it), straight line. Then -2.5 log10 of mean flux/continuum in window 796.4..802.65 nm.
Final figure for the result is 0.01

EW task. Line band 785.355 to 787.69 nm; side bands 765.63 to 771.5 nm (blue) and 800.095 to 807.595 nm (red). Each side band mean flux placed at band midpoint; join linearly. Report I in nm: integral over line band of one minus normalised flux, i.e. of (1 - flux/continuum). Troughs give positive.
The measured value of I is 0.082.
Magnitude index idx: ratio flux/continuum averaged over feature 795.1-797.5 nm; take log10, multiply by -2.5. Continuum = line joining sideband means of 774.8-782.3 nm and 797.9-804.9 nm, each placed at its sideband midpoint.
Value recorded 0.032 mag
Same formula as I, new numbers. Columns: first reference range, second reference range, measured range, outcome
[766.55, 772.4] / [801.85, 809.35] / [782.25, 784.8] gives 0.17 nm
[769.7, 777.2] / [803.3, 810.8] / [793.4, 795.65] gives -0.07 nm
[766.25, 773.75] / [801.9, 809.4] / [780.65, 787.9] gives 0.44 nm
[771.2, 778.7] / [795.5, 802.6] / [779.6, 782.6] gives 0.13 nm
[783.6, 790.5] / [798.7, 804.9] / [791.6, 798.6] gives 0.04 nm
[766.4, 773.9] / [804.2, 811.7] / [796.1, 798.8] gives 0.09 nm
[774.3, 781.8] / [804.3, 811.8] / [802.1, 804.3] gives -0.18 nm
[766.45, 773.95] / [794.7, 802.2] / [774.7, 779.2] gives 0.30 nm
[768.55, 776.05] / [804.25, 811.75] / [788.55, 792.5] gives -0.14 nm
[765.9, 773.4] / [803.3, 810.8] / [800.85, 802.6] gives -0.04 nm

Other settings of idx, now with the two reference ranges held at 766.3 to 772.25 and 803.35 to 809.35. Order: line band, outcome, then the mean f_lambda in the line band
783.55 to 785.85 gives 0.06 mag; 11.4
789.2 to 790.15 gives 0.02 mag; 11.6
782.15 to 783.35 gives 0.06 mag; 11.4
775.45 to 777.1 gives 0.10 mag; 11.2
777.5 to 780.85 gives 0.05 mag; 11.6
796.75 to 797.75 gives 0.07 mag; 10.9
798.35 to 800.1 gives 0.01 mag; 11.5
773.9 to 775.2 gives 0.11 mag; 11.1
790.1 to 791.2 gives 0.07 mag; 11.1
